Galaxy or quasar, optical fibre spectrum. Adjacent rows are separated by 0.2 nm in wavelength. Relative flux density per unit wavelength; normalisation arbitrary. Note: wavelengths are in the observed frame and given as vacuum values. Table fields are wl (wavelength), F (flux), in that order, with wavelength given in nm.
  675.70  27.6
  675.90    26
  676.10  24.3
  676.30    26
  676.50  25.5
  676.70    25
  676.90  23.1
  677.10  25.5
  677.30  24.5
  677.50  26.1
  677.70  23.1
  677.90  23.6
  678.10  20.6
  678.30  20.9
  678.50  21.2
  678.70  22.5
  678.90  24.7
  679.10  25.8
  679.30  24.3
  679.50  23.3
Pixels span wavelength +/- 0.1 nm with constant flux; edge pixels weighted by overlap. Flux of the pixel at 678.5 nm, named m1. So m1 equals 21.2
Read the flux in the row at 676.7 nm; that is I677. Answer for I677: 25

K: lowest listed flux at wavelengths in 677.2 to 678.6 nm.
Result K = 20.6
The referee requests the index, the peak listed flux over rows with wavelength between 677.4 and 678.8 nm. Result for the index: 26.1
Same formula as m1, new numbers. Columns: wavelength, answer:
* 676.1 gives 24.3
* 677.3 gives 24.5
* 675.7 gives 27.6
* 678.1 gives 20.6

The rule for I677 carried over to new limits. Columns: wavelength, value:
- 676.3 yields 26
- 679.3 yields 24.3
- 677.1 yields 25.5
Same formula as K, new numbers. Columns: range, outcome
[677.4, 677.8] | 23.1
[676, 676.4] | 24.3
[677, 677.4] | 24.5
